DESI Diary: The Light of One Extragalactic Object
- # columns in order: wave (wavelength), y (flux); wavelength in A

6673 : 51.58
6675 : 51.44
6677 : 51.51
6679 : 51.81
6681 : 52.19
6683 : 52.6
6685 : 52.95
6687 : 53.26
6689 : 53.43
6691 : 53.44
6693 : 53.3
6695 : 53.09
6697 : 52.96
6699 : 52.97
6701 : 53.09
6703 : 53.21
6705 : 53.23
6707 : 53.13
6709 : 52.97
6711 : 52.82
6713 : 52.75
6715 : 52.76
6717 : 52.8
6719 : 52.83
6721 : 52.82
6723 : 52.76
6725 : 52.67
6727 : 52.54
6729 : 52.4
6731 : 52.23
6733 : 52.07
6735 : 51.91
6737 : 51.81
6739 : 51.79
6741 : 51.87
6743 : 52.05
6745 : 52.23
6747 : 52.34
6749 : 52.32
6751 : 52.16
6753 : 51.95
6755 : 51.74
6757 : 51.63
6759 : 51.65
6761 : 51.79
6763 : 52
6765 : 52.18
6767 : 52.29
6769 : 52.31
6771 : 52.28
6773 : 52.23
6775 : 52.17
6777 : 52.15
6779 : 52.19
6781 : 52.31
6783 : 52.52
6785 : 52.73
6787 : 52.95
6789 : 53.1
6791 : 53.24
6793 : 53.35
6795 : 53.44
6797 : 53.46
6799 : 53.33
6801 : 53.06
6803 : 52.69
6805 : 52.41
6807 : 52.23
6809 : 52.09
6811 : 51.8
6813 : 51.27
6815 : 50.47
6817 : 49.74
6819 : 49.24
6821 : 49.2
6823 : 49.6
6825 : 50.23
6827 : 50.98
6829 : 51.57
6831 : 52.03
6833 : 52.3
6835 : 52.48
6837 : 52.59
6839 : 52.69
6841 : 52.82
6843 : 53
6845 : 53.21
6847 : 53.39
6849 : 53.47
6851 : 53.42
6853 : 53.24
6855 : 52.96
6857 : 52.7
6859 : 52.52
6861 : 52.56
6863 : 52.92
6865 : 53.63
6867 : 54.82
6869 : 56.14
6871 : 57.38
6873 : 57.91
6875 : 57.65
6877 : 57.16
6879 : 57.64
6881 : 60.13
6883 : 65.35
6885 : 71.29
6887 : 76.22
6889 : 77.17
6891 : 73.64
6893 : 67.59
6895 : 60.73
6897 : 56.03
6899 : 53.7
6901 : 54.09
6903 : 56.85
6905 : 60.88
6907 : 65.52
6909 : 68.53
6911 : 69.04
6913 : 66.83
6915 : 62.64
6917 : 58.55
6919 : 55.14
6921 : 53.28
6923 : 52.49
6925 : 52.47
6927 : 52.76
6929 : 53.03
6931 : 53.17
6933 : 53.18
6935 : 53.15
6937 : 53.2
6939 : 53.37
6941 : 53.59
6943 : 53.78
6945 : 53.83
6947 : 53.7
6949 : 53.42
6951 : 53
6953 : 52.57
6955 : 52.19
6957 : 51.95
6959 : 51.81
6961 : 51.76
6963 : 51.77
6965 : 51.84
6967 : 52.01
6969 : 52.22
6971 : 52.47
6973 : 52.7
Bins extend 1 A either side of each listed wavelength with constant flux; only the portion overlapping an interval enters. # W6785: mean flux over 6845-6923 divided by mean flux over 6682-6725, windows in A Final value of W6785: 1.12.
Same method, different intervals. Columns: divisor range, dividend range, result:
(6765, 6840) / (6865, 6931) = 1.16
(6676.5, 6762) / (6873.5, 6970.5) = 1.10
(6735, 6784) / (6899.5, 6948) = 1.09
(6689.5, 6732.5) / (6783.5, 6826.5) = 0.98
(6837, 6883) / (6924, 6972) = 0.96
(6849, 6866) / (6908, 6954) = 1.05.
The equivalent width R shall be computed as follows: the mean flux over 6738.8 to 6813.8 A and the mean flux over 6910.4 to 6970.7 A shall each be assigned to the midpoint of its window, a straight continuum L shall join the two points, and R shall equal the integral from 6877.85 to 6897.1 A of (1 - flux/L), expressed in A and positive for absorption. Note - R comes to -4.79 A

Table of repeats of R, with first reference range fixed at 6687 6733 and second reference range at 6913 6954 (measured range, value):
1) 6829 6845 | 0.35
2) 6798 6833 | 1.47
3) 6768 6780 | 0.25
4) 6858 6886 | -1.93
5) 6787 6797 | 0.03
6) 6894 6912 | -2.15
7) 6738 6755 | 0.34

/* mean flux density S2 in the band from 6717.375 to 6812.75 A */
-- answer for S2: 52.4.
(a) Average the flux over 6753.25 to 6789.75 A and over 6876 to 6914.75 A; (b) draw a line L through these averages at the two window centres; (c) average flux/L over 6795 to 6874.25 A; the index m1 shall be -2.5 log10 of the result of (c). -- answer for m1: 0.11 mag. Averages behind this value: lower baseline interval 52.2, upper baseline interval 64.1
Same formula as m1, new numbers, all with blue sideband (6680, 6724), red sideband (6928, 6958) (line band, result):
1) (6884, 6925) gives -0.18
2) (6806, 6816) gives 0.03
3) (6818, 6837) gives 0.04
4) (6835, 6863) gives 0.00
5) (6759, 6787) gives 0.02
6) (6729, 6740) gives 0.02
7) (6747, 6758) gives 0.02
